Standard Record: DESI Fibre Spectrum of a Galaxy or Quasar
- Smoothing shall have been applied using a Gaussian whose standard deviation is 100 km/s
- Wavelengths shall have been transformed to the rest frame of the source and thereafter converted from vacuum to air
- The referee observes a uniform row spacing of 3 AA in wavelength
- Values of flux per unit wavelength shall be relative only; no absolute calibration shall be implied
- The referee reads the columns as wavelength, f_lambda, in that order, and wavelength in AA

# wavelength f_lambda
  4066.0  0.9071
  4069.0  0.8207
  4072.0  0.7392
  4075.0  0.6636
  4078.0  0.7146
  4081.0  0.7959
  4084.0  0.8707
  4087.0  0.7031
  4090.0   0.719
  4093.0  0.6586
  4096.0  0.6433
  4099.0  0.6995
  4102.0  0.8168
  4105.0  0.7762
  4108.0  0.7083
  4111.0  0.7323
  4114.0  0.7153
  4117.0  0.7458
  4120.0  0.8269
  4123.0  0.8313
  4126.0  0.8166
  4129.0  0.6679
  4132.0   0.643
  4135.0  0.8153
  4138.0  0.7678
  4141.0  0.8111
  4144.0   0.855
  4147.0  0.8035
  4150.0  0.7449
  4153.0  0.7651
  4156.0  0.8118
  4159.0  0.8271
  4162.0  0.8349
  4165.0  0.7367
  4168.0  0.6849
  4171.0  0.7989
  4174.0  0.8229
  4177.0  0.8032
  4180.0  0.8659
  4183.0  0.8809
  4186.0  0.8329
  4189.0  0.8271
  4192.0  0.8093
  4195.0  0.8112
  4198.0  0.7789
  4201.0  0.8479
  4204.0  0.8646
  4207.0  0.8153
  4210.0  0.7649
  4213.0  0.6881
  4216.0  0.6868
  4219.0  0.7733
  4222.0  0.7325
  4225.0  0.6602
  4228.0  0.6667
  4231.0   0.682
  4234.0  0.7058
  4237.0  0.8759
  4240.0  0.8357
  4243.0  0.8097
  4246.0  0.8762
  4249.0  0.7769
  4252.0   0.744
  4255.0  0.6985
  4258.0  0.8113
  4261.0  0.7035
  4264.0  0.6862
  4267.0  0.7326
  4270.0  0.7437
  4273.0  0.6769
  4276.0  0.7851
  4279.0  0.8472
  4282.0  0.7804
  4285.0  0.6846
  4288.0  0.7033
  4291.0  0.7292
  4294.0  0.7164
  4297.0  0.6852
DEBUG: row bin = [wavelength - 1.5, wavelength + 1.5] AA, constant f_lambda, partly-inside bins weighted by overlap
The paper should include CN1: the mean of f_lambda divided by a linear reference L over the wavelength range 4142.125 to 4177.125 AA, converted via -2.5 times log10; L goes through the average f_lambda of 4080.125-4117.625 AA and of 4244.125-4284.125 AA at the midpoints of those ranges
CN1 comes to -0.07 mag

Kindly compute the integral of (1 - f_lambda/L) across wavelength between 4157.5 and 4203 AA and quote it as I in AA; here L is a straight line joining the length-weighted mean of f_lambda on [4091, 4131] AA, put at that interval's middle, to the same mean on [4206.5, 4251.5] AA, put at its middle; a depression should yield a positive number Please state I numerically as -3.8 AA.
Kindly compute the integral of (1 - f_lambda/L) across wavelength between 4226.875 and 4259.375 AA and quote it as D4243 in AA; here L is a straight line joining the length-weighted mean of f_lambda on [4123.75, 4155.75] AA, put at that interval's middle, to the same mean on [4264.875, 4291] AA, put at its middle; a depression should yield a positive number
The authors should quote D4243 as -1.0 AA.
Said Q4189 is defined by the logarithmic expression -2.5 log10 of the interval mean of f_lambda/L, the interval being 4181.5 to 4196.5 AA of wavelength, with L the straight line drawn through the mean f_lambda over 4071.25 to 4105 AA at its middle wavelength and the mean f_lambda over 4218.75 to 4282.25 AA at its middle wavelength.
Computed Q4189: -0.12 mag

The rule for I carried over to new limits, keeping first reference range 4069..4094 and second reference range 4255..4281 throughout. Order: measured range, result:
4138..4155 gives -1.2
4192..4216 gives -1.5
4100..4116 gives -0.2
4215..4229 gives 0.7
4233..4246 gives -1.3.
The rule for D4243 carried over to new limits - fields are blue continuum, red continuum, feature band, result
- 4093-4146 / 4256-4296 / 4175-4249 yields -4.3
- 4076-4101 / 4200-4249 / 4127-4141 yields 0.1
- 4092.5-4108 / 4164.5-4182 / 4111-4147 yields -1.1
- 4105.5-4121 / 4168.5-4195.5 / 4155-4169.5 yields 0.4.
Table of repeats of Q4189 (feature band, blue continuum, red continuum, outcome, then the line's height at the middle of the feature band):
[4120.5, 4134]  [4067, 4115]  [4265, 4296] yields -0.016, 0.738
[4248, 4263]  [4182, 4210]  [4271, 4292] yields 0.036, 0.769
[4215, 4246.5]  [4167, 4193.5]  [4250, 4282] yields 0.031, 0.774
